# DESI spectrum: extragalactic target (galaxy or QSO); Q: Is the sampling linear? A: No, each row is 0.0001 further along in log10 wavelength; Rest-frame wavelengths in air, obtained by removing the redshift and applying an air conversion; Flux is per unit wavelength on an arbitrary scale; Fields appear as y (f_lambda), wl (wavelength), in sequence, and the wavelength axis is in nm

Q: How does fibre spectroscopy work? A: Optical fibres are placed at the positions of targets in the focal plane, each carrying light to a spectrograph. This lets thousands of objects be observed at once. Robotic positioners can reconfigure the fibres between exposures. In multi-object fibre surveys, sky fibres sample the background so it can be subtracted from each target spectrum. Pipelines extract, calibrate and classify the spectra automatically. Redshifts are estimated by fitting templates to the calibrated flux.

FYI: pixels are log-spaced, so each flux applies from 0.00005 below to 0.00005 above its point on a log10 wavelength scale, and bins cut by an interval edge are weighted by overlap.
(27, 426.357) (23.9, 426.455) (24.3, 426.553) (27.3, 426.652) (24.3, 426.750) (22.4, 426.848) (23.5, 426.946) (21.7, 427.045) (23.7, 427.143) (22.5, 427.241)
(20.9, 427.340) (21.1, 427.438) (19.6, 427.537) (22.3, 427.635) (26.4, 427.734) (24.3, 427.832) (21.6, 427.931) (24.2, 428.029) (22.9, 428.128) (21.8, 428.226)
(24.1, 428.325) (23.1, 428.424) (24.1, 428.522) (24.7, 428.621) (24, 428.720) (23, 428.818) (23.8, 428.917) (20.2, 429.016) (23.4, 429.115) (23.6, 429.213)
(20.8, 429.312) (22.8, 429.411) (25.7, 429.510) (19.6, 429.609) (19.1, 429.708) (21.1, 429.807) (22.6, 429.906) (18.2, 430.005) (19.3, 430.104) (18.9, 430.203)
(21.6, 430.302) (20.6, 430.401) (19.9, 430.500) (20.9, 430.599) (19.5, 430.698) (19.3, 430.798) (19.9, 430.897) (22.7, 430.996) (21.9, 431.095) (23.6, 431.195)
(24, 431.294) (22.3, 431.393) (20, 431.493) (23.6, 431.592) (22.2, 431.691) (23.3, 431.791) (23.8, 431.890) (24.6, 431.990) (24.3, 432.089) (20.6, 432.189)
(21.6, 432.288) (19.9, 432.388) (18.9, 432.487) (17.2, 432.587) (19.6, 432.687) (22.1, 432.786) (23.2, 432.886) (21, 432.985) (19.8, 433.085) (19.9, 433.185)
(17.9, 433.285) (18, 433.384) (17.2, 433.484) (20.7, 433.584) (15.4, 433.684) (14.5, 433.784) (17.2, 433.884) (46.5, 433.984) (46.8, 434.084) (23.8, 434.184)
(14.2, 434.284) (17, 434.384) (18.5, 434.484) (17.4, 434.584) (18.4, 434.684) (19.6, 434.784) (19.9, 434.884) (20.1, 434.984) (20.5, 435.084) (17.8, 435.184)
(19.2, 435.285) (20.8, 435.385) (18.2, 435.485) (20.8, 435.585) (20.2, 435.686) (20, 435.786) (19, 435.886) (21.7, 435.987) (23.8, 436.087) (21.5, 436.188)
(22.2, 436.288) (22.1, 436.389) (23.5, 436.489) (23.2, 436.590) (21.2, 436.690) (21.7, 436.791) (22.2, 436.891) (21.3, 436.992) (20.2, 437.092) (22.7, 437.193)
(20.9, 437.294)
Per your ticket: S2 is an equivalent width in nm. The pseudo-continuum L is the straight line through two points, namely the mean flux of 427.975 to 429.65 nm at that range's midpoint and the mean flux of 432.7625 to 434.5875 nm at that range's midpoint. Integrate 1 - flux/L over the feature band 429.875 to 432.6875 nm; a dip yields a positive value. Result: 0.15 nm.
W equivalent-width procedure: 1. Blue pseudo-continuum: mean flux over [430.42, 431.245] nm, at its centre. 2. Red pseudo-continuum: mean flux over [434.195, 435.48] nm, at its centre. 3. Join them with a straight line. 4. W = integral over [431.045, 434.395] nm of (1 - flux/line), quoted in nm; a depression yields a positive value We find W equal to -0.357 nm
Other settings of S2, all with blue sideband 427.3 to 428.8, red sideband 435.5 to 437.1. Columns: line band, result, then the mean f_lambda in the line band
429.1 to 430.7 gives 0.12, 21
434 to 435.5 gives 0.02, 21.5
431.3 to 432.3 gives -0.02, 22.7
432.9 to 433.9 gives 0.17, 18.4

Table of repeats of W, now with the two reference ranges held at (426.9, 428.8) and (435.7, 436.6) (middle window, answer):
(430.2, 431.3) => 0.07 nm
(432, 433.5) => 0.13 nm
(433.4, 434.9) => 0.02 nm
